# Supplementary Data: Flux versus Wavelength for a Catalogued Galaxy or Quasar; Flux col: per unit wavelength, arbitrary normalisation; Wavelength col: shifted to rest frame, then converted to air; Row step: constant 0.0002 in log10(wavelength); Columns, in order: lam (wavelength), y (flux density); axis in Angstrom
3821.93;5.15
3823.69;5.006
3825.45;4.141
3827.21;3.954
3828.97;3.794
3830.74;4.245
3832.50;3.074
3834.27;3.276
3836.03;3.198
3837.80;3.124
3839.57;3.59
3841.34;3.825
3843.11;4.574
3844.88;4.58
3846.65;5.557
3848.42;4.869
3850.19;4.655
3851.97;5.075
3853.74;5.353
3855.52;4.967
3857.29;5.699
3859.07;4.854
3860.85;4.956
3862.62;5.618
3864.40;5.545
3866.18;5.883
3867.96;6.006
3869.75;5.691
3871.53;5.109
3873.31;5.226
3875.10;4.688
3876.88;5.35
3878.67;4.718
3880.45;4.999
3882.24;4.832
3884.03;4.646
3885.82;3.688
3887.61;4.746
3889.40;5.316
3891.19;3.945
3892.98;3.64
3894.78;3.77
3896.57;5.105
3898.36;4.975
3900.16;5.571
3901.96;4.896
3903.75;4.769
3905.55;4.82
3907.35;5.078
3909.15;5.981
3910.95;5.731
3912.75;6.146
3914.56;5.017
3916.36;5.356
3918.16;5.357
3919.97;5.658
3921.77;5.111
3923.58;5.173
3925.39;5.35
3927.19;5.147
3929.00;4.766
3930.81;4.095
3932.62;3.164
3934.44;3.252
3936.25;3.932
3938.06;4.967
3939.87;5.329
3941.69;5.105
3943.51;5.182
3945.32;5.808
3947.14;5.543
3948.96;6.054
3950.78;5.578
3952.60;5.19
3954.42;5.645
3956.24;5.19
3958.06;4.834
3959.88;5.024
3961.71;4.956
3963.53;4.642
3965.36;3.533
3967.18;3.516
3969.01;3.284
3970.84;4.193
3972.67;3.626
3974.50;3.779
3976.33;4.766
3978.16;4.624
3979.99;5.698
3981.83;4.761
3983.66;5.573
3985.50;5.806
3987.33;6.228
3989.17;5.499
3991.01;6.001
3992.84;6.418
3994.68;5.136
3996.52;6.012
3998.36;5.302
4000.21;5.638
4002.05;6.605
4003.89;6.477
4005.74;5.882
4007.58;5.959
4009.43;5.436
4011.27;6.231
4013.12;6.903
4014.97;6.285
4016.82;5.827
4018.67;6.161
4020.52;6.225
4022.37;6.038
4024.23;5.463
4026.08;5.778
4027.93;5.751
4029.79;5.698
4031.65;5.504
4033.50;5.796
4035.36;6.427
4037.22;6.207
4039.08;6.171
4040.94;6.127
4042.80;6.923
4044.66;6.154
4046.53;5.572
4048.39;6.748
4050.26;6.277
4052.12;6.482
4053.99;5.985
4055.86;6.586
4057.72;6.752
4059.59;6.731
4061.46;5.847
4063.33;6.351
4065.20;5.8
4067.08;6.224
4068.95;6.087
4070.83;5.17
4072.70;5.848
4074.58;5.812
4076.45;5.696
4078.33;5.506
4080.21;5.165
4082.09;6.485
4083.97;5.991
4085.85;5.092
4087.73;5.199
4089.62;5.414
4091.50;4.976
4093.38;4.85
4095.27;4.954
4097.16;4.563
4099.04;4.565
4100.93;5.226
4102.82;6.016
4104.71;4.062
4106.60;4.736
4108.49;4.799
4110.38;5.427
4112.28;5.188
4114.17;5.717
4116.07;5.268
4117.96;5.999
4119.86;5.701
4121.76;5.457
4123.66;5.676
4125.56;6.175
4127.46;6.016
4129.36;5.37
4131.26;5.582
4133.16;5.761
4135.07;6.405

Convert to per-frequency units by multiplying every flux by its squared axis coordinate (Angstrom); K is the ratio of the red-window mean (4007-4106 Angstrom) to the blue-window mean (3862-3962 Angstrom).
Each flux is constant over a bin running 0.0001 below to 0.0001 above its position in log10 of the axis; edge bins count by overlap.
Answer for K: 1.24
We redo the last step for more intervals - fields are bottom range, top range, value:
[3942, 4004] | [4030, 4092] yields 1.21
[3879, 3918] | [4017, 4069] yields 1.34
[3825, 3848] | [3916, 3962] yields 1.35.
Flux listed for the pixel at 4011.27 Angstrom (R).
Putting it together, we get 6.231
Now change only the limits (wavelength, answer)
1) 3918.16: 5.357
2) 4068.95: 6.087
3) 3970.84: 4.193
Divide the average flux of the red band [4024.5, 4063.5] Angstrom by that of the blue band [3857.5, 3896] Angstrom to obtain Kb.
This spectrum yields 1.25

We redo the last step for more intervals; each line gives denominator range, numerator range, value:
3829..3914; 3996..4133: 1.20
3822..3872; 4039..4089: 1.29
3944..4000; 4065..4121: 1.06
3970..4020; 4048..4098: 1.03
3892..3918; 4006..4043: 1.19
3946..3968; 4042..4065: 1.27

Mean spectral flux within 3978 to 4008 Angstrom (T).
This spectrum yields 5.77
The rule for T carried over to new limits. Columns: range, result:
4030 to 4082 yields 6.07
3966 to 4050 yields 5.65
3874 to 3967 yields 4.92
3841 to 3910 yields 4.97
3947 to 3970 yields 4.82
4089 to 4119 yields 5.11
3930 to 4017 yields 5.18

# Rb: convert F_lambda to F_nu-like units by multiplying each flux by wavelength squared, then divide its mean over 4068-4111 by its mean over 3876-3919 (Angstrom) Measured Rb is 1.2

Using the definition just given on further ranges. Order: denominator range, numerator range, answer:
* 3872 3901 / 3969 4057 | 1.31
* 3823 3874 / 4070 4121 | 1.29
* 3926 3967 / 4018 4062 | 1.33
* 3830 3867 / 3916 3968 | 1.12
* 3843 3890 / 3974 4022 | 1.21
